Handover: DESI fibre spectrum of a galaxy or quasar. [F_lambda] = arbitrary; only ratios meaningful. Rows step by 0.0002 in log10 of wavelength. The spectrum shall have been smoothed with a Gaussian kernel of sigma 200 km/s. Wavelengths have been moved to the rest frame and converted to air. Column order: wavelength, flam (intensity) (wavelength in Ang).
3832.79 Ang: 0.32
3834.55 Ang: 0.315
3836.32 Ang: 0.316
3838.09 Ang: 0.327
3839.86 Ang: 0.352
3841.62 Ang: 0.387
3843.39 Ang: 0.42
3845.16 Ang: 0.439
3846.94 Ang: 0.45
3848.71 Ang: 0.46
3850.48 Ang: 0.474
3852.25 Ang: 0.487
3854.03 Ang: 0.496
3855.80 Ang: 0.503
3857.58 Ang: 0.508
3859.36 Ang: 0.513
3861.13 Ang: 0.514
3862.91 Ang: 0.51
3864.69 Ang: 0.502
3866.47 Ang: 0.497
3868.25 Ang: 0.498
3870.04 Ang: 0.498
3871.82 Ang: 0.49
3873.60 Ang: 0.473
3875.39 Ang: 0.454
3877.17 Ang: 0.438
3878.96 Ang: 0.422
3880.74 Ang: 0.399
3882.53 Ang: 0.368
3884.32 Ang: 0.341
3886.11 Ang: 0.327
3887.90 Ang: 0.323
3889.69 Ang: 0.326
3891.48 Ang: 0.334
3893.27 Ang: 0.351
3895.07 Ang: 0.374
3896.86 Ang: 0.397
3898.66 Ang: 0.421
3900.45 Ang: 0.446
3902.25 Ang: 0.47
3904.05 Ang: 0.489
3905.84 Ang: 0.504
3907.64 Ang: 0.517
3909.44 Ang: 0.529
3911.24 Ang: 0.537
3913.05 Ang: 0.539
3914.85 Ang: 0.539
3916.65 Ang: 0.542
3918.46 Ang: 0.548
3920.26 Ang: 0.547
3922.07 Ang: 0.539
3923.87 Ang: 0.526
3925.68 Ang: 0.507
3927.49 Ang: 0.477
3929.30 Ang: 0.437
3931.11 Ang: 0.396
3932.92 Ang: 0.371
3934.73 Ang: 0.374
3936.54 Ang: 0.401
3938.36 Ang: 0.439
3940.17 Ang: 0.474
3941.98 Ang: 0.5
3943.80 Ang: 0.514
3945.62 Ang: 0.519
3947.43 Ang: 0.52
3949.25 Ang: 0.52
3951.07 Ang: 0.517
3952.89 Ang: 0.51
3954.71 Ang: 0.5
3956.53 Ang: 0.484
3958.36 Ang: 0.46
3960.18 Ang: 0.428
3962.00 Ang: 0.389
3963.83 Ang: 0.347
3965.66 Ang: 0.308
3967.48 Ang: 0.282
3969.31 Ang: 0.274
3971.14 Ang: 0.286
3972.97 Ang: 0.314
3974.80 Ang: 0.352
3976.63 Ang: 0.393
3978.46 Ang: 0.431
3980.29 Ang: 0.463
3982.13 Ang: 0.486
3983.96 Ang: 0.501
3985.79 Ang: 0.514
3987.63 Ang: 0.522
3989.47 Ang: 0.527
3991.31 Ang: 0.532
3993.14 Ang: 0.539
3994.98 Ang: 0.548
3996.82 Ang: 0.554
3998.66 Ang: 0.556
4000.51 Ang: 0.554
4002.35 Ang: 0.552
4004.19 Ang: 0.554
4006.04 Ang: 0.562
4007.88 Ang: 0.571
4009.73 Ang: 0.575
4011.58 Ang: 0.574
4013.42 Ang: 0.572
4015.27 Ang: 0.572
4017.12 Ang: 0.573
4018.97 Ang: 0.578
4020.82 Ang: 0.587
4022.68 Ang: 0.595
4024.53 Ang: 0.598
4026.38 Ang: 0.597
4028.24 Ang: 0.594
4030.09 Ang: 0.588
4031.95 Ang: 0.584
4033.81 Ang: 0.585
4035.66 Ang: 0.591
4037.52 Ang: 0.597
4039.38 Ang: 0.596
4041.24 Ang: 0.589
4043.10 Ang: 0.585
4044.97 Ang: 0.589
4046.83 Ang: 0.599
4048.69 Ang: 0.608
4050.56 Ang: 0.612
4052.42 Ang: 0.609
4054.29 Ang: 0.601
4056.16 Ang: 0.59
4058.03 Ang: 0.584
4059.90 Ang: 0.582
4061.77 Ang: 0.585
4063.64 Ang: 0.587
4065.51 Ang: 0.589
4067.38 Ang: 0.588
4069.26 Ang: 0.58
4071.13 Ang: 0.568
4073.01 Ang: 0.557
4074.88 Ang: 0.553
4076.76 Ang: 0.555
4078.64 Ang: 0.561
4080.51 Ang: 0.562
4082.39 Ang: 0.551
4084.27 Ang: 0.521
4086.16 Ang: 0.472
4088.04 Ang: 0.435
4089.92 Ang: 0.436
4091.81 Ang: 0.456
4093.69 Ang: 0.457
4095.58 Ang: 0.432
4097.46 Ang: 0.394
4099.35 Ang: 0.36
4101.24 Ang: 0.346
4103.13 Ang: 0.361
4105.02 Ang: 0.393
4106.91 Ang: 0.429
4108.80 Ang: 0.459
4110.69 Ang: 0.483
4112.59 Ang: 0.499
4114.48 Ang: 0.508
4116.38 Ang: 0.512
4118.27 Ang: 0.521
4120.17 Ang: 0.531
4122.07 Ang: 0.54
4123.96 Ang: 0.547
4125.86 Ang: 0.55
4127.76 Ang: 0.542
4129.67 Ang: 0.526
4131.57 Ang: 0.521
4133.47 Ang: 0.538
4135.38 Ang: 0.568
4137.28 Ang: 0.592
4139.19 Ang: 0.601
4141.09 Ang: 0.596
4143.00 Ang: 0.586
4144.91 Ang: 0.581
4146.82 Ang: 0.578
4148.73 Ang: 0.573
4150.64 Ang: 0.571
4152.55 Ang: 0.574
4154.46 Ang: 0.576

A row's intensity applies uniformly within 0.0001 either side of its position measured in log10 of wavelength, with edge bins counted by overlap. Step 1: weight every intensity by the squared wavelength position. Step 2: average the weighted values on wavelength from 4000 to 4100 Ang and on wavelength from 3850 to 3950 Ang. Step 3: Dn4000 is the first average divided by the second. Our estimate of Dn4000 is 1.3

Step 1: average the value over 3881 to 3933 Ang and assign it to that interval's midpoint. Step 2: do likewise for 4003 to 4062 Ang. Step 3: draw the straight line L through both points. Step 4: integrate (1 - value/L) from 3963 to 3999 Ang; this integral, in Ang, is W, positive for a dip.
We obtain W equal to 6.6 Ang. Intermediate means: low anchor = 0.45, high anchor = 0.587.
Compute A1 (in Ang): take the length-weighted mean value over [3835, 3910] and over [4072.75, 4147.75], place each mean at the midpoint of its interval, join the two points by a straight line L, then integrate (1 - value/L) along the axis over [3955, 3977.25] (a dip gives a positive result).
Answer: 4.8 Ang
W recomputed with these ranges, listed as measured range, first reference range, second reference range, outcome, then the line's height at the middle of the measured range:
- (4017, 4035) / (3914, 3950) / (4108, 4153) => -2.6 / 0.513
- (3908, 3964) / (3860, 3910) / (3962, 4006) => -4.9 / 0.445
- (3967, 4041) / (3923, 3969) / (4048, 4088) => -2.4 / 0.504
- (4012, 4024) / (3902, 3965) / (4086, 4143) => -2.3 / 0.485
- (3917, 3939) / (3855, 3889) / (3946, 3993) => -1.1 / 0.443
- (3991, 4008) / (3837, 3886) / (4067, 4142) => -2.5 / 0.481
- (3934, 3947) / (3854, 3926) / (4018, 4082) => 1.0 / 0.502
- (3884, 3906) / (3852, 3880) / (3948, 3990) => 3.7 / 0.47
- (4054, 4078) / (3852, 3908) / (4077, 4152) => -4.1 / 0.493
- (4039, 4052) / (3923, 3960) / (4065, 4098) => -2.4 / 0.504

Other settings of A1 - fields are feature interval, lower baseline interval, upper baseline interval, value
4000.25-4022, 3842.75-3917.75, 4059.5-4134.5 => -3.8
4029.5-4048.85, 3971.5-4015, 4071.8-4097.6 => -3.3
